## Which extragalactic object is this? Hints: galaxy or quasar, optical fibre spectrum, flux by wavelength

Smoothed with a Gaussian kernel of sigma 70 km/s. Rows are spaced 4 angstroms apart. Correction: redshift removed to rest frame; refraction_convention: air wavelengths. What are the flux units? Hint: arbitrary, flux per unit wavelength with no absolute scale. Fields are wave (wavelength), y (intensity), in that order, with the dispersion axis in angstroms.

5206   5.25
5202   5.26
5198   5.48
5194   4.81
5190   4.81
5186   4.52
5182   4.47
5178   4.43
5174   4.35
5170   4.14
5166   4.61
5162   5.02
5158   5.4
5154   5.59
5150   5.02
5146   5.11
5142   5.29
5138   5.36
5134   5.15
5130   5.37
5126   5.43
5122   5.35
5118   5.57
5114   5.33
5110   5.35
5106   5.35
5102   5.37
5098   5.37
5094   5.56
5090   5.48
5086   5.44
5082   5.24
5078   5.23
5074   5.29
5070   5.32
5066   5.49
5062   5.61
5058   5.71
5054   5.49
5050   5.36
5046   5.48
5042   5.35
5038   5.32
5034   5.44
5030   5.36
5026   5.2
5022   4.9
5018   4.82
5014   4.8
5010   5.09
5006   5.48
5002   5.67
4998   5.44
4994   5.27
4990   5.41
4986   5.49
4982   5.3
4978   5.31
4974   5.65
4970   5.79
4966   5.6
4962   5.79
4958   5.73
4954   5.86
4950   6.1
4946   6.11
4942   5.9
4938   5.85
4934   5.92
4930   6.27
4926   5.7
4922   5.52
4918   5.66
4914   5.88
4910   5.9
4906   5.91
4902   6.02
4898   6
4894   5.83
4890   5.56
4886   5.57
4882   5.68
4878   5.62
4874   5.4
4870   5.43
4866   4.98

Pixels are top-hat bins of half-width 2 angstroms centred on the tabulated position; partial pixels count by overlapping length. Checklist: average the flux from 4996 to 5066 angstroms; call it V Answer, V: 5.33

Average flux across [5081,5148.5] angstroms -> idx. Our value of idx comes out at 5.36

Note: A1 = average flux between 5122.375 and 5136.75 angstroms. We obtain 5.32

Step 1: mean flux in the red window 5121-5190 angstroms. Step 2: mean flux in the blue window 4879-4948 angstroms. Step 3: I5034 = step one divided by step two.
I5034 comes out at 0.85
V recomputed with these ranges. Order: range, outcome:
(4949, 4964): 5.85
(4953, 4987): 5.61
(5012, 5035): 5.07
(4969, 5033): 5.31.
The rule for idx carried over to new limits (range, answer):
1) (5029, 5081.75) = 5.41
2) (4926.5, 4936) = 6.03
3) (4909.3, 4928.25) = 5.73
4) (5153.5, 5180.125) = 4.74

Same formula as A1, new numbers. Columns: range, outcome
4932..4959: 5.93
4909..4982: 5.79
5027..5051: 5.38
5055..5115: 5.41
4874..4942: 5.8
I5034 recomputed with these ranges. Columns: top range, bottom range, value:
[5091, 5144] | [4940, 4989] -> 0.94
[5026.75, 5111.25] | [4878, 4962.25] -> 0.93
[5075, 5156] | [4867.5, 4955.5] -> 0.92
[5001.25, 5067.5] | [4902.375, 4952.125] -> 0.90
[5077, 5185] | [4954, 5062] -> 0.95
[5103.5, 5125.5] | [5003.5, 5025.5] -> 1.07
